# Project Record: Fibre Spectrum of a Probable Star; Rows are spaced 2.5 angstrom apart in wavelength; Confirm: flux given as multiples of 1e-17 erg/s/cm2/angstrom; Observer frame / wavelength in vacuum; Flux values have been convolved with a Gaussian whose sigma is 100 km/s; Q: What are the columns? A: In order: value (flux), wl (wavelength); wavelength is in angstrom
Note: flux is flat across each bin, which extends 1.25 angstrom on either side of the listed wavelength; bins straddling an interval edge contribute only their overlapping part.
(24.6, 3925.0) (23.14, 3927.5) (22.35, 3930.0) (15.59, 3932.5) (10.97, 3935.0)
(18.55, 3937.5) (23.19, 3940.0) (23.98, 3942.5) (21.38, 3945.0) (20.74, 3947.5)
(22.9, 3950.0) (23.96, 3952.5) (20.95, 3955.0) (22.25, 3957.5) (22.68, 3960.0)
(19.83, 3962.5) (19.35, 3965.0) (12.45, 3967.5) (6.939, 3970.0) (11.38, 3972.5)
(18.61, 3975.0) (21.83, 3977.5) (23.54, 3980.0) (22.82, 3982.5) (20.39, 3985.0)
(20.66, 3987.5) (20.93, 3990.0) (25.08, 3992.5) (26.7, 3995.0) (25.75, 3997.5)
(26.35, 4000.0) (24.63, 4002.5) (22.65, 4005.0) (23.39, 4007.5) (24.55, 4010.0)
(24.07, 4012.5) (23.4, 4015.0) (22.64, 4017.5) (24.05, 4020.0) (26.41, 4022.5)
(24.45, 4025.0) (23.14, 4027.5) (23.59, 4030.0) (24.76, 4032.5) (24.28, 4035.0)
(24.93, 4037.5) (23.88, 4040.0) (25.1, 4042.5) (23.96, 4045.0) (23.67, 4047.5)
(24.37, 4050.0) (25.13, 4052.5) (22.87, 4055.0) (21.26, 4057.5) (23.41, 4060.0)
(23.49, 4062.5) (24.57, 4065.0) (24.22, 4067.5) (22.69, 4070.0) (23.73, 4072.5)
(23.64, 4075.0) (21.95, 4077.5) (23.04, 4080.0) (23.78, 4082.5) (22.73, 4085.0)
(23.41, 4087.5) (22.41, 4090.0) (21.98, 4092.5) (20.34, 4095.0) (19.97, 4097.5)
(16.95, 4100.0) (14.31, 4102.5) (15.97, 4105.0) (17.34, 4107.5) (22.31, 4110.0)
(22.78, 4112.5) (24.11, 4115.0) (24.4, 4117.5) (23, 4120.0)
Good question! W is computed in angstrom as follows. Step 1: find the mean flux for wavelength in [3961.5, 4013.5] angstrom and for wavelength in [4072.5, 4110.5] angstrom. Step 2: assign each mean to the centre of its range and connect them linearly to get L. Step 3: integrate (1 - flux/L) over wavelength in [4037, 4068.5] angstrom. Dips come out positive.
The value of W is -4.58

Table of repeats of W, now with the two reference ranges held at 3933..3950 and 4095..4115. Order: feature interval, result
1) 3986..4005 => -4.45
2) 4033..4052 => -4.97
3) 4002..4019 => -3.58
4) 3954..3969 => 0.30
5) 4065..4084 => -4.19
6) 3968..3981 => 2.36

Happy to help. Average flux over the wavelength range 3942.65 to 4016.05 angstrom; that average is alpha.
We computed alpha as 21.4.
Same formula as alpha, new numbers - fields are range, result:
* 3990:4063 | 24.2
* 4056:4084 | 23.2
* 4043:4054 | 24.3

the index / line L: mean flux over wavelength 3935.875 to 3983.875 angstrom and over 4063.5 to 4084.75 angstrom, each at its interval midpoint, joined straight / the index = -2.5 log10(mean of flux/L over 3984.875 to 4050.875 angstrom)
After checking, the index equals -0.12 mag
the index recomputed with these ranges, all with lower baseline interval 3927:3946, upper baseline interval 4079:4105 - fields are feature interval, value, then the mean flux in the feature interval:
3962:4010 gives -0.041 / 20.8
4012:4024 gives -0.192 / 24.1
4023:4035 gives -0.191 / 24.2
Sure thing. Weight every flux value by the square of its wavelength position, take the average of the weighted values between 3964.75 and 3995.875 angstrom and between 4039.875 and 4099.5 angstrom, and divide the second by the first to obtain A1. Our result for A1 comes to 1.25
